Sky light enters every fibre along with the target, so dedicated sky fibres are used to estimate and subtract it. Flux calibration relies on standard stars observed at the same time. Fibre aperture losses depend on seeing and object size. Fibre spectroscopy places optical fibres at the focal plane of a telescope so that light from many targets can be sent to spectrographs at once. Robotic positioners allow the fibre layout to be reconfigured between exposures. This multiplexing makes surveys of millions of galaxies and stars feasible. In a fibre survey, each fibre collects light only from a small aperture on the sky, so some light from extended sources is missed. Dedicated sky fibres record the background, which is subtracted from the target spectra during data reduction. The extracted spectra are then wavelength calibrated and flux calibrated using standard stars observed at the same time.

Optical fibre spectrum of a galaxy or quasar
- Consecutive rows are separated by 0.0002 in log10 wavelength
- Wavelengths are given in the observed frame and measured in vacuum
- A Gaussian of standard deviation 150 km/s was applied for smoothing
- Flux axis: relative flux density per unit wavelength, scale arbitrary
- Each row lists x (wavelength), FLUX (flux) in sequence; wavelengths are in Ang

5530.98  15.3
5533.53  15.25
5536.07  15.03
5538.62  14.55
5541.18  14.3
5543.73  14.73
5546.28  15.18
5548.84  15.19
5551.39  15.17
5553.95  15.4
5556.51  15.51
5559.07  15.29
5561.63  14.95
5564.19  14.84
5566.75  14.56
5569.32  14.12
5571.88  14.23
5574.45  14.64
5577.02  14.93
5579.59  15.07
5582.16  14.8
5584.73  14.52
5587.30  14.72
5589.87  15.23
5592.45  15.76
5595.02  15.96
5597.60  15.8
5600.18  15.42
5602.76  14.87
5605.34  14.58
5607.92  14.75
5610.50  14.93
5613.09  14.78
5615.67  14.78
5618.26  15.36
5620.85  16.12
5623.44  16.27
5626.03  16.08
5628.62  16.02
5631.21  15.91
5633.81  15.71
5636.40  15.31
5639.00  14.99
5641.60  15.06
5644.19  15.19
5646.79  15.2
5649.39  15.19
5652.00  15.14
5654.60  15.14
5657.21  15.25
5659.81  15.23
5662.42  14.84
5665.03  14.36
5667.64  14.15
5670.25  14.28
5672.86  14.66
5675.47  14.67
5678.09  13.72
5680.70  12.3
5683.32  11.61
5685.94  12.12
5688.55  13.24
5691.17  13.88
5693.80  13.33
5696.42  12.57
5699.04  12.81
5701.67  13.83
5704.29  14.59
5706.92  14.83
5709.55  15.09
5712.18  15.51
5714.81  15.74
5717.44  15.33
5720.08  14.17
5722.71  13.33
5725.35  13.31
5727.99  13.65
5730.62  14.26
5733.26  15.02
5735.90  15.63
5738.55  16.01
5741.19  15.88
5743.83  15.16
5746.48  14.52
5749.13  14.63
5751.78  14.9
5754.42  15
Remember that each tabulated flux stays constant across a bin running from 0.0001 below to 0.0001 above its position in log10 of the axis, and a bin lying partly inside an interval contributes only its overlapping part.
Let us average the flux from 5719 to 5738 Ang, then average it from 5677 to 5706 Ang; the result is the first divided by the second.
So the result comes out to 1.1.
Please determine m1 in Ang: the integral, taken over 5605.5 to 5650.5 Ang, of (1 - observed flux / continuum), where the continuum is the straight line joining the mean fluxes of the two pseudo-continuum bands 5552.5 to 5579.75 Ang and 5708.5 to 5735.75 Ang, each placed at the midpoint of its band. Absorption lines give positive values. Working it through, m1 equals -1.90 Ang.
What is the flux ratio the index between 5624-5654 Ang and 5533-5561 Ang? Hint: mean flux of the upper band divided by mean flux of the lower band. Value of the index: 1.03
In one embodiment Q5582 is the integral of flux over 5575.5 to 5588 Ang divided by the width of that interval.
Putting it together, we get 14.8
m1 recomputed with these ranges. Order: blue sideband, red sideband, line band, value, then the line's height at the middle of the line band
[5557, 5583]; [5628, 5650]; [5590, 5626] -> -0.6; 15.1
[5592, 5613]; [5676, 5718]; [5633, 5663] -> -1.4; 14.5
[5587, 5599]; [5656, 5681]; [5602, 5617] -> 0.5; 15.3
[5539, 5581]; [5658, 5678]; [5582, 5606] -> -0.7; 14.8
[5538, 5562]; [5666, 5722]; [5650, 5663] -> -0.8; 14.2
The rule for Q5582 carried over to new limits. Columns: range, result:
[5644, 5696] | 14.1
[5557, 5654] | 15.2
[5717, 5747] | 14.7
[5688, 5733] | 14.1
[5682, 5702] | 12.9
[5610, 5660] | 15.4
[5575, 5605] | 15.2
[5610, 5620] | 15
